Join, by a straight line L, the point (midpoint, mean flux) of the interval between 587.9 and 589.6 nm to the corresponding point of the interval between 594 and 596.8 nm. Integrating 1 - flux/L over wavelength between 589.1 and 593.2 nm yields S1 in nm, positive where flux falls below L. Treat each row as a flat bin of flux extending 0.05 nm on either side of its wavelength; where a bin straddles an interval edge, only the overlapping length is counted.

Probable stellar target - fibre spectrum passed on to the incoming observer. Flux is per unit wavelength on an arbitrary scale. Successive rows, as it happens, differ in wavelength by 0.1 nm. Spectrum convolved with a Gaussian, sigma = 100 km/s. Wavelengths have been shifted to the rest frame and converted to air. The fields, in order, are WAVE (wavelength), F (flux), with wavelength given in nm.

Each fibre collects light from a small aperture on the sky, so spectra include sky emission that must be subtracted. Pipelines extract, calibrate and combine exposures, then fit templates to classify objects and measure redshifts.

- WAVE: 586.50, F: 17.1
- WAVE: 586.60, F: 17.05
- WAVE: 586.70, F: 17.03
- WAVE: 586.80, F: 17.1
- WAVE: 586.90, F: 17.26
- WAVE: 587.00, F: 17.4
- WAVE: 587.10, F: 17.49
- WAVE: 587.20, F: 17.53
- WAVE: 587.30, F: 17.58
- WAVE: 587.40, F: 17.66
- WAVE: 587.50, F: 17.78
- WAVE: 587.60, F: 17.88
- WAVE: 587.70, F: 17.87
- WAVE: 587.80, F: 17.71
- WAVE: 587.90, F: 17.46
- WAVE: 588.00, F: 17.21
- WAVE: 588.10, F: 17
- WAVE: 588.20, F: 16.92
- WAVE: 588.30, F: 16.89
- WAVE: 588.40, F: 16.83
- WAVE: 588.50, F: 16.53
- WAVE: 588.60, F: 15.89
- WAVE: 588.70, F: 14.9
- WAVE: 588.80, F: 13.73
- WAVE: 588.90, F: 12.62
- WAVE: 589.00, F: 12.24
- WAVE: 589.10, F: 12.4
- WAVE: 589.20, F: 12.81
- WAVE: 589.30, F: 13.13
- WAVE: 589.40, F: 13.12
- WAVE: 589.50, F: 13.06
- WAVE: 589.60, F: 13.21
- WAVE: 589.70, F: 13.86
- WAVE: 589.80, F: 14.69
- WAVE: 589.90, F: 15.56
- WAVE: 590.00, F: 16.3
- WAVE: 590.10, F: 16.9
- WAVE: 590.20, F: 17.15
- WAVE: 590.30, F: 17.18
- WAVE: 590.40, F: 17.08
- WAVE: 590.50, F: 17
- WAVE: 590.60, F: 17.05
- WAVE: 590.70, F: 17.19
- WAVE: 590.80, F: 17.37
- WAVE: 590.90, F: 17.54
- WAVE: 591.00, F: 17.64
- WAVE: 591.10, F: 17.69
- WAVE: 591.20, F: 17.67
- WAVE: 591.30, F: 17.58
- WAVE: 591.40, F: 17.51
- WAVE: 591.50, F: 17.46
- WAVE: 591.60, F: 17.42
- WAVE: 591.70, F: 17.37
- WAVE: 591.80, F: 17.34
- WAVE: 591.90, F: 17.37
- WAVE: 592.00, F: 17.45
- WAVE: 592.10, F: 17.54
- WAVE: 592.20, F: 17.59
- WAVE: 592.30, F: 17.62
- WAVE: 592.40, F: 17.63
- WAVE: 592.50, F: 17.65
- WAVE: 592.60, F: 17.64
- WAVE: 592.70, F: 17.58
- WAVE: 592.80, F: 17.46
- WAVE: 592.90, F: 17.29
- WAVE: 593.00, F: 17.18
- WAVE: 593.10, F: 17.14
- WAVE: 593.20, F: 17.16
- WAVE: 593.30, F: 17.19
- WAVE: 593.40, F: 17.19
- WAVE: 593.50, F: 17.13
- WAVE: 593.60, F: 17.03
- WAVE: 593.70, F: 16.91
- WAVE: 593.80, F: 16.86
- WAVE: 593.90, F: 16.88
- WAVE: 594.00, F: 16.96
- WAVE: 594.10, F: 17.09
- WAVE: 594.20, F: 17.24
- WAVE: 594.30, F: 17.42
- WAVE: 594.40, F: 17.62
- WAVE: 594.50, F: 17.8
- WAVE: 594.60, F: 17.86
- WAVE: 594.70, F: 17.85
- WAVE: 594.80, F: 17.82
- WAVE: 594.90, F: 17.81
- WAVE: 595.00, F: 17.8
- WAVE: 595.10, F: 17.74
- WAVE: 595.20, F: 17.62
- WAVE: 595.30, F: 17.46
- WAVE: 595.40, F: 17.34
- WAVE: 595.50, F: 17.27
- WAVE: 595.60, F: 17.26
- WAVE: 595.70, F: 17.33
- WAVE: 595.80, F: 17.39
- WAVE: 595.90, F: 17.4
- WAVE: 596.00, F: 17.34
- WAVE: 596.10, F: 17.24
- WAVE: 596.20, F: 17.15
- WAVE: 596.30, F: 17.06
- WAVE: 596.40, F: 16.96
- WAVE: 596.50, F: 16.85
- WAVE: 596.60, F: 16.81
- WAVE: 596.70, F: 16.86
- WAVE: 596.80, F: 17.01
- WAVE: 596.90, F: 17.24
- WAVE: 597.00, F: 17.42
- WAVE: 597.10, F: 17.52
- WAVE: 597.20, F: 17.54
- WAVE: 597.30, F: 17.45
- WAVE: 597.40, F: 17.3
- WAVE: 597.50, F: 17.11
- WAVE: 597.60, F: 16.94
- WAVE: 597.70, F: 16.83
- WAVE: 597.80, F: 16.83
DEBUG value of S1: -0.23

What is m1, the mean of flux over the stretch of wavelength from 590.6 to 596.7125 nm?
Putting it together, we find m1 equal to 17.4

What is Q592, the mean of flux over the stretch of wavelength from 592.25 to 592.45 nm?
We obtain 17.6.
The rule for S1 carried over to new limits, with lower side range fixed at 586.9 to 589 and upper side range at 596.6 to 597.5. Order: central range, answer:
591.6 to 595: -0.08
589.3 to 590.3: 0.11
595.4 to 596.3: -0.01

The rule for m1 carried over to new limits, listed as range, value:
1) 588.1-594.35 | 16.4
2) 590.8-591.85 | 17.5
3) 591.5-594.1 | 17.3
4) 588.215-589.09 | 14.9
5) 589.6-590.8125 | 16.3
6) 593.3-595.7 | 17.4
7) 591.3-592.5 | 17.5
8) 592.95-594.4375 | 17.1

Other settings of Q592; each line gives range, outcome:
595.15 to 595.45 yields 17.5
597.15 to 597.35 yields 17.5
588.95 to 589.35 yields 12.6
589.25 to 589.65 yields 13.1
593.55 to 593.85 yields 16.9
